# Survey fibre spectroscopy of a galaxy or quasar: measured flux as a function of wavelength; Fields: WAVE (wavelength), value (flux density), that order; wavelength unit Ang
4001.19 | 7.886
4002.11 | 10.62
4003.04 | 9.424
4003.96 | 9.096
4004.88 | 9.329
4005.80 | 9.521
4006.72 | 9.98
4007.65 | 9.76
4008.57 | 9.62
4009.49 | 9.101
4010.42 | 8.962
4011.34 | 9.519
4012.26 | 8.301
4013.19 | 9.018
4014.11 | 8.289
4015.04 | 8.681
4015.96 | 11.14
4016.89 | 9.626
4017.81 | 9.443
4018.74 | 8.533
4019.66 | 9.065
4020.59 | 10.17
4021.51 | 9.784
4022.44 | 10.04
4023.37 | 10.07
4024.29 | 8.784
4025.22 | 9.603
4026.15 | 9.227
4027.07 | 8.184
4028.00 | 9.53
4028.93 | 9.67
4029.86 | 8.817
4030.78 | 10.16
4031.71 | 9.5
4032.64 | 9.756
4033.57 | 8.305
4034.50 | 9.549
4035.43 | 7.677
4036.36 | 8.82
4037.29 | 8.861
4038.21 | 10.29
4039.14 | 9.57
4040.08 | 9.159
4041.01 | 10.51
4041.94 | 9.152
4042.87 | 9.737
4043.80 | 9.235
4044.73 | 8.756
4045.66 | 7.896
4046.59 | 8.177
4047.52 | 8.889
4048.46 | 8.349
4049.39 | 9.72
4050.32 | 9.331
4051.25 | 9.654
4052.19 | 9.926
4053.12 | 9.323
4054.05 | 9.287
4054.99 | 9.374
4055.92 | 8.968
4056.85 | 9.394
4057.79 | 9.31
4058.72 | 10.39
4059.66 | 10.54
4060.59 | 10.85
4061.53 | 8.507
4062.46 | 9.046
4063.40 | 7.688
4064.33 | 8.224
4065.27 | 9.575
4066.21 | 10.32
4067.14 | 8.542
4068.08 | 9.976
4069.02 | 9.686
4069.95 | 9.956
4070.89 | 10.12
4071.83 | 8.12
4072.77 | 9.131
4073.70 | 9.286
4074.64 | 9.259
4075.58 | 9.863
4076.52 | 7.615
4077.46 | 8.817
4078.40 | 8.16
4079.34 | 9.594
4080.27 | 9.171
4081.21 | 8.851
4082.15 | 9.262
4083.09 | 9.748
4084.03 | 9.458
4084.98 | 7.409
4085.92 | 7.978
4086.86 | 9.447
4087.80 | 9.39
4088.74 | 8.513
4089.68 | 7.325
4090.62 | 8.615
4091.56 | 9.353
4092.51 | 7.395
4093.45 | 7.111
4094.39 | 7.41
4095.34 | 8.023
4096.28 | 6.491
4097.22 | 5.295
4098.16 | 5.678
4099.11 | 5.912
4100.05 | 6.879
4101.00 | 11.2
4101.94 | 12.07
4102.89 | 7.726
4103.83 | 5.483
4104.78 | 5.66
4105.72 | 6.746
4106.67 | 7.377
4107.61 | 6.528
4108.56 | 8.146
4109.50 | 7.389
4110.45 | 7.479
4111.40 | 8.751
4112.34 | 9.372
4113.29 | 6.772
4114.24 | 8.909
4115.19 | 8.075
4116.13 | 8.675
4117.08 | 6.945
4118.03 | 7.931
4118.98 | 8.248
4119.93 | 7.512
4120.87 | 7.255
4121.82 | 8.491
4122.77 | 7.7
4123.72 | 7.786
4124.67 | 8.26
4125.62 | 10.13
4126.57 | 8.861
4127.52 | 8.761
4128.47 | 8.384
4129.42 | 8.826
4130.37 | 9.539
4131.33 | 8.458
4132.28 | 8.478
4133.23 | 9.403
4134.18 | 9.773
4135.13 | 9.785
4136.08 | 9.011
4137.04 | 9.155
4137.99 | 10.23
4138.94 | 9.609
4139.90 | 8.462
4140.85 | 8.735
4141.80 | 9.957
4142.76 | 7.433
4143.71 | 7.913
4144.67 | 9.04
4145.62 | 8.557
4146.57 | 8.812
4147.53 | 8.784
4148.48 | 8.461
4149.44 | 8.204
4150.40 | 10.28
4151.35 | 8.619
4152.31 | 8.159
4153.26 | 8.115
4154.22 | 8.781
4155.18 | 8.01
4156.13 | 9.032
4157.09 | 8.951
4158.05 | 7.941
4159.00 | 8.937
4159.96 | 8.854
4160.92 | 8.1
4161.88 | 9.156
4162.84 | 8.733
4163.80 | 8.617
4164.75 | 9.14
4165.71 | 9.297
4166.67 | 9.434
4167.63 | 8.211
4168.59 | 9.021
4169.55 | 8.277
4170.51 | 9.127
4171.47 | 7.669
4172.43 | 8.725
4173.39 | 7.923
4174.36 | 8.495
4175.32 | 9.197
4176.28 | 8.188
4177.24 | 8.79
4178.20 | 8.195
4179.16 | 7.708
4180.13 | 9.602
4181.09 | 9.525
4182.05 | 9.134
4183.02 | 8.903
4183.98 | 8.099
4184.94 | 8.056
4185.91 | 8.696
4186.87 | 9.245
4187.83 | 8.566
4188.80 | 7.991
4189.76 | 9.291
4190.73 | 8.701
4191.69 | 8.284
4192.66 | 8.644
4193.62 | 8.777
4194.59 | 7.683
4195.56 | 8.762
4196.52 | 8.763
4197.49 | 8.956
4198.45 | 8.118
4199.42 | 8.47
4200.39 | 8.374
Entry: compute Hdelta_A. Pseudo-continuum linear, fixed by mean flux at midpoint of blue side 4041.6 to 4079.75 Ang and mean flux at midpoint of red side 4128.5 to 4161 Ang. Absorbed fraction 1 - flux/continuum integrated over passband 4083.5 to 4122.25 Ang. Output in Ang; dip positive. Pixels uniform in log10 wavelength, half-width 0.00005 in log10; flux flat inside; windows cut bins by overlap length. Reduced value 5.2 Ang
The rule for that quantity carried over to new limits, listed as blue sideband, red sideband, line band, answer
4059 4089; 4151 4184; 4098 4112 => 2.2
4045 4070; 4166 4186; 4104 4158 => 2.7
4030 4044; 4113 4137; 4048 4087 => -0.7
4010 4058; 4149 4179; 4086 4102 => 1.9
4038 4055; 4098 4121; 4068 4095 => -1.2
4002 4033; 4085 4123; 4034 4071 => -2.4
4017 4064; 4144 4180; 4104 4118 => 2.1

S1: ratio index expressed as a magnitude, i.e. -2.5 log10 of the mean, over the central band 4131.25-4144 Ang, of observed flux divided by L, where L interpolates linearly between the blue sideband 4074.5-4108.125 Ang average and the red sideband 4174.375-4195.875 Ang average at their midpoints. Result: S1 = -0.09 mag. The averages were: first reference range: 8.06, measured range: 9.07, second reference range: 8.63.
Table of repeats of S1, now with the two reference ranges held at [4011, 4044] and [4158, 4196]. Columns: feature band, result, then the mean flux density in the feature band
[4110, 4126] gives 0.101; 8.12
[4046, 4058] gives 0.003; 9.19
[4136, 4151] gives -0.013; 8.91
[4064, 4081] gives -0.008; 9.19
